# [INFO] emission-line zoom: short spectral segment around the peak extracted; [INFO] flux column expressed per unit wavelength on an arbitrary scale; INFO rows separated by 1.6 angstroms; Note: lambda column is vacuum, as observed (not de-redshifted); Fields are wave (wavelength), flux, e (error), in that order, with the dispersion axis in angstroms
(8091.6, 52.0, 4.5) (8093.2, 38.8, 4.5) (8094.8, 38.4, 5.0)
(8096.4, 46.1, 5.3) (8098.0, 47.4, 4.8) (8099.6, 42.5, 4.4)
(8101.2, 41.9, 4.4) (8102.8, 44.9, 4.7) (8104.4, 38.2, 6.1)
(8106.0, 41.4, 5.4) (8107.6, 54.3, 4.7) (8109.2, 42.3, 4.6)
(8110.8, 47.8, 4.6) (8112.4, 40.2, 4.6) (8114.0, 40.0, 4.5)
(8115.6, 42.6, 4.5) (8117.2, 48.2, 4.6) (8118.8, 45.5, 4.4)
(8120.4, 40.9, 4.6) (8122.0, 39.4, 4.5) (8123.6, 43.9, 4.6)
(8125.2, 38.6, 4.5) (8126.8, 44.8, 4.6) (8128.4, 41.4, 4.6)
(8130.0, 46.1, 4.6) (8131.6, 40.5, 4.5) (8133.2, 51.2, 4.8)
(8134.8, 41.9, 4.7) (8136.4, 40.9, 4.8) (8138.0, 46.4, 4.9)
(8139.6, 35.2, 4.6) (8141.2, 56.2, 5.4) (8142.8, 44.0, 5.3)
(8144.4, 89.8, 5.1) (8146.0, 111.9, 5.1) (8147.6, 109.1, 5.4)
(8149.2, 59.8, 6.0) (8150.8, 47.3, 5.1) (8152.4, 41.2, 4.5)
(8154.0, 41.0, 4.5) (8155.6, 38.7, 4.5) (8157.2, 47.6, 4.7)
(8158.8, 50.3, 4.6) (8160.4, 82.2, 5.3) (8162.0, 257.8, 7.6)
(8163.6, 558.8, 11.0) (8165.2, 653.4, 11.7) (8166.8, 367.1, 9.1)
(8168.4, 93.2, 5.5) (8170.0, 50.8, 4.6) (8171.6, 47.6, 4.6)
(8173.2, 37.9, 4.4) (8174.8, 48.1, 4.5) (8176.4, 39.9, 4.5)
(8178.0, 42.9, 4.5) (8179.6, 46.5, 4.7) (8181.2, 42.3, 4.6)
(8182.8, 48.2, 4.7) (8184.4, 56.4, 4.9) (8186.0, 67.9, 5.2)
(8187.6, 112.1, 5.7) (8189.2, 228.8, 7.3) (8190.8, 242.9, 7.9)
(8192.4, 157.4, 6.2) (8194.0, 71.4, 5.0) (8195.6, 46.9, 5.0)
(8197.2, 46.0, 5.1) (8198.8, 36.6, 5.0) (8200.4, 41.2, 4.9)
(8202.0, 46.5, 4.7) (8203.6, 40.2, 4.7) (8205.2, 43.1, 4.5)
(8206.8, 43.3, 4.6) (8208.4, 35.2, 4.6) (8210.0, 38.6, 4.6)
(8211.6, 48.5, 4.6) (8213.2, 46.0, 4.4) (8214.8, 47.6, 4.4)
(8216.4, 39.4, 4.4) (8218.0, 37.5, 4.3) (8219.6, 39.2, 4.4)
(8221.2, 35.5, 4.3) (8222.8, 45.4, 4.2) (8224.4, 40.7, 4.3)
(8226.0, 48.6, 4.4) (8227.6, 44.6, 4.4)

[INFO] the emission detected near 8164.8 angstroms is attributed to H-alpha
